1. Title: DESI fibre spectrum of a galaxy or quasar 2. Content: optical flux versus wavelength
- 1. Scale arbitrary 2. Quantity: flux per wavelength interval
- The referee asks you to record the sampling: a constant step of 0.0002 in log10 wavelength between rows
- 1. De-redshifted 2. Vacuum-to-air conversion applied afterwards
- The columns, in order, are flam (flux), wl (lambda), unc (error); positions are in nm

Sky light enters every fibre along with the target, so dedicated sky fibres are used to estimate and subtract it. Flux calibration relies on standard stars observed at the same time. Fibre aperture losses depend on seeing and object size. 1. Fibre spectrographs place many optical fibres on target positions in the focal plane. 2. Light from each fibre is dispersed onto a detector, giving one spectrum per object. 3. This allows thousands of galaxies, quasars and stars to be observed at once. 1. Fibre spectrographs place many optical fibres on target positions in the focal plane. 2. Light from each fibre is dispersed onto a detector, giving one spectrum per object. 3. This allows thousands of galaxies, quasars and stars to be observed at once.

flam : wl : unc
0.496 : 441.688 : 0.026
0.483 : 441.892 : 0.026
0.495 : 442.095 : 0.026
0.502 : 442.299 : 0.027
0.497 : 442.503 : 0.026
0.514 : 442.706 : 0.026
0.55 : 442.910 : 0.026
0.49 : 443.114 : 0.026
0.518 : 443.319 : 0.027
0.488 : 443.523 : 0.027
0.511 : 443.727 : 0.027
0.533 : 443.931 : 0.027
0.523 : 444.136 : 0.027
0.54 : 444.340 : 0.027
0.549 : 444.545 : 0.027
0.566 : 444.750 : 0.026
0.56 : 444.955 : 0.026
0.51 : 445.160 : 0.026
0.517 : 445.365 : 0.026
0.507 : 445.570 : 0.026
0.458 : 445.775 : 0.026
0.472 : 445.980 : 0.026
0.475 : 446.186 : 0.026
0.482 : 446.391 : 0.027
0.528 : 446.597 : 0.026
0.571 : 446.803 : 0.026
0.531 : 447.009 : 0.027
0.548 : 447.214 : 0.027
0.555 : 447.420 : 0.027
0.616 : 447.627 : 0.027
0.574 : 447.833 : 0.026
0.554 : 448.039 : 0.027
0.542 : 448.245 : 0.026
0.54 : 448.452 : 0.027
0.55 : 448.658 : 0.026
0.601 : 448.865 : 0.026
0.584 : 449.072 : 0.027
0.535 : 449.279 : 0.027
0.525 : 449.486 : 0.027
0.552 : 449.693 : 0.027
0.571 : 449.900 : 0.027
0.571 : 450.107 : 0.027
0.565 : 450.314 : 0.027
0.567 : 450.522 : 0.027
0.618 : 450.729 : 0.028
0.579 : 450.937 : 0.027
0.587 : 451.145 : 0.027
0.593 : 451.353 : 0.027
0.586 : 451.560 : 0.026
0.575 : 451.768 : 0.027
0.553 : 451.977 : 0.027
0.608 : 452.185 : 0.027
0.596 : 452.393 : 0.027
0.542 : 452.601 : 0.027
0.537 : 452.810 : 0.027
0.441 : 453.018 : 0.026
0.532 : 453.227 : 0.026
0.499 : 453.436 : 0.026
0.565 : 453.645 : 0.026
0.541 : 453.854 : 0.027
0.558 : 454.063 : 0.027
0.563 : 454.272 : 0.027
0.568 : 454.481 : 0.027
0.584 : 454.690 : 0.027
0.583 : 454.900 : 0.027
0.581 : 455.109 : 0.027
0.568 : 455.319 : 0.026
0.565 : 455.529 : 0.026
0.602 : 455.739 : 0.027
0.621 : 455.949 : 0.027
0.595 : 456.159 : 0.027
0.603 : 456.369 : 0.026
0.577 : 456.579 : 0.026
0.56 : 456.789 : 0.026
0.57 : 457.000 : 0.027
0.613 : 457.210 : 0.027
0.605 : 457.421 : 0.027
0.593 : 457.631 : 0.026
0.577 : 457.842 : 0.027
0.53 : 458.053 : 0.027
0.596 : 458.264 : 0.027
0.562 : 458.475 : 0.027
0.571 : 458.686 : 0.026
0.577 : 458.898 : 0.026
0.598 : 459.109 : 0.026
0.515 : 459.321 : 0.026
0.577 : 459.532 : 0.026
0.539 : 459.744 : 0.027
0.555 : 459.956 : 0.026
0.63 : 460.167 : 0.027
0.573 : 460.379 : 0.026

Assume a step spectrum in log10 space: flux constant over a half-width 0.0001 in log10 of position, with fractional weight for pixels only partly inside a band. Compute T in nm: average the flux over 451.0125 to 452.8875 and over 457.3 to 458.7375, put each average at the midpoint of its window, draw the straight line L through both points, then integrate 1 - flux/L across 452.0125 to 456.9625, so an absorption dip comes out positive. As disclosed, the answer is 0.099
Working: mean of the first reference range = 0.576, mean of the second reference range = 0.577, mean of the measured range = 0.565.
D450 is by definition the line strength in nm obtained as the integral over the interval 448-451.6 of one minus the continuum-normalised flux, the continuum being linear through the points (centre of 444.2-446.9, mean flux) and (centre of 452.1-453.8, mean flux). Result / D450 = -0.255 nm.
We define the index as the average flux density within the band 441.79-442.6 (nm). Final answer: 0.494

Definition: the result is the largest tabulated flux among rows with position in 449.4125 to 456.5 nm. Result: 0.621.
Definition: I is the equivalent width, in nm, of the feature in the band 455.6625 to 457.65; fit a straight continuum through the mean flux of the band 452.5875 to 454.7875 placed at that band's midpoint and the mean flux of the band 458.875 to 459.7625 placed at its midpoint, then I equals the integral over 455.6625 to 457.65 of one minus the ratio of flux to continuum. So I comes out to -0.15 nm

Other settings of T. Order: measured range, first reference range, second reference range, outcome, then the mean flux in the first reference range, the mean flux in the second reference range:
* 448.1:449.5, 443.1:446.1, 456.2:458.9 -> -0.05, 0.517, 0.58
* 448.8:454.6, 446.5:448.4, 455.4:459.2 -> 0.08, 0.557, 0.584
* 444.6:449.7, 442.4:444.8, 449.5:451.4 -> 0.11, 0.522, 0.575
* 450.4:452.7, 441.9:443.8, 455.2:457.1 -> -0.10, 0.506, 0.584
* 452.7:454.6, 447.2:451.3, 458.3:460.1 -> 0.11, 0.567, 0.565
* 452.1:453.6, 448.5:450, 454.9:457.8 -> 0.10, 0.559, 0.588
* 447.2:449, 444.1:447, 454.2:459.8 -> -0.11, 0.519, 0.578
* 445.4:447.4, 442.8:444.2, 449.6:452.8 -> 0.11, 0.516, 0.576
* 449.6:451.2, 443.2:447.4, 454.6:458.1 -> -0.08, 0.52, 0.585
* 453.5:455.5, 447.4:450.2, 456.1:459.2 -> 0.03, 0.562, 0.582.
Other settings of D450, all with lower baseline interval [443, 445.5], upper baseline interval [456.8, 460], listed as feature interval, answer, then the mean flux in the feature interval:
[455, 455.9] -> -0.031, 0.581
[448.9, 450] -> -0.028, 0.556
